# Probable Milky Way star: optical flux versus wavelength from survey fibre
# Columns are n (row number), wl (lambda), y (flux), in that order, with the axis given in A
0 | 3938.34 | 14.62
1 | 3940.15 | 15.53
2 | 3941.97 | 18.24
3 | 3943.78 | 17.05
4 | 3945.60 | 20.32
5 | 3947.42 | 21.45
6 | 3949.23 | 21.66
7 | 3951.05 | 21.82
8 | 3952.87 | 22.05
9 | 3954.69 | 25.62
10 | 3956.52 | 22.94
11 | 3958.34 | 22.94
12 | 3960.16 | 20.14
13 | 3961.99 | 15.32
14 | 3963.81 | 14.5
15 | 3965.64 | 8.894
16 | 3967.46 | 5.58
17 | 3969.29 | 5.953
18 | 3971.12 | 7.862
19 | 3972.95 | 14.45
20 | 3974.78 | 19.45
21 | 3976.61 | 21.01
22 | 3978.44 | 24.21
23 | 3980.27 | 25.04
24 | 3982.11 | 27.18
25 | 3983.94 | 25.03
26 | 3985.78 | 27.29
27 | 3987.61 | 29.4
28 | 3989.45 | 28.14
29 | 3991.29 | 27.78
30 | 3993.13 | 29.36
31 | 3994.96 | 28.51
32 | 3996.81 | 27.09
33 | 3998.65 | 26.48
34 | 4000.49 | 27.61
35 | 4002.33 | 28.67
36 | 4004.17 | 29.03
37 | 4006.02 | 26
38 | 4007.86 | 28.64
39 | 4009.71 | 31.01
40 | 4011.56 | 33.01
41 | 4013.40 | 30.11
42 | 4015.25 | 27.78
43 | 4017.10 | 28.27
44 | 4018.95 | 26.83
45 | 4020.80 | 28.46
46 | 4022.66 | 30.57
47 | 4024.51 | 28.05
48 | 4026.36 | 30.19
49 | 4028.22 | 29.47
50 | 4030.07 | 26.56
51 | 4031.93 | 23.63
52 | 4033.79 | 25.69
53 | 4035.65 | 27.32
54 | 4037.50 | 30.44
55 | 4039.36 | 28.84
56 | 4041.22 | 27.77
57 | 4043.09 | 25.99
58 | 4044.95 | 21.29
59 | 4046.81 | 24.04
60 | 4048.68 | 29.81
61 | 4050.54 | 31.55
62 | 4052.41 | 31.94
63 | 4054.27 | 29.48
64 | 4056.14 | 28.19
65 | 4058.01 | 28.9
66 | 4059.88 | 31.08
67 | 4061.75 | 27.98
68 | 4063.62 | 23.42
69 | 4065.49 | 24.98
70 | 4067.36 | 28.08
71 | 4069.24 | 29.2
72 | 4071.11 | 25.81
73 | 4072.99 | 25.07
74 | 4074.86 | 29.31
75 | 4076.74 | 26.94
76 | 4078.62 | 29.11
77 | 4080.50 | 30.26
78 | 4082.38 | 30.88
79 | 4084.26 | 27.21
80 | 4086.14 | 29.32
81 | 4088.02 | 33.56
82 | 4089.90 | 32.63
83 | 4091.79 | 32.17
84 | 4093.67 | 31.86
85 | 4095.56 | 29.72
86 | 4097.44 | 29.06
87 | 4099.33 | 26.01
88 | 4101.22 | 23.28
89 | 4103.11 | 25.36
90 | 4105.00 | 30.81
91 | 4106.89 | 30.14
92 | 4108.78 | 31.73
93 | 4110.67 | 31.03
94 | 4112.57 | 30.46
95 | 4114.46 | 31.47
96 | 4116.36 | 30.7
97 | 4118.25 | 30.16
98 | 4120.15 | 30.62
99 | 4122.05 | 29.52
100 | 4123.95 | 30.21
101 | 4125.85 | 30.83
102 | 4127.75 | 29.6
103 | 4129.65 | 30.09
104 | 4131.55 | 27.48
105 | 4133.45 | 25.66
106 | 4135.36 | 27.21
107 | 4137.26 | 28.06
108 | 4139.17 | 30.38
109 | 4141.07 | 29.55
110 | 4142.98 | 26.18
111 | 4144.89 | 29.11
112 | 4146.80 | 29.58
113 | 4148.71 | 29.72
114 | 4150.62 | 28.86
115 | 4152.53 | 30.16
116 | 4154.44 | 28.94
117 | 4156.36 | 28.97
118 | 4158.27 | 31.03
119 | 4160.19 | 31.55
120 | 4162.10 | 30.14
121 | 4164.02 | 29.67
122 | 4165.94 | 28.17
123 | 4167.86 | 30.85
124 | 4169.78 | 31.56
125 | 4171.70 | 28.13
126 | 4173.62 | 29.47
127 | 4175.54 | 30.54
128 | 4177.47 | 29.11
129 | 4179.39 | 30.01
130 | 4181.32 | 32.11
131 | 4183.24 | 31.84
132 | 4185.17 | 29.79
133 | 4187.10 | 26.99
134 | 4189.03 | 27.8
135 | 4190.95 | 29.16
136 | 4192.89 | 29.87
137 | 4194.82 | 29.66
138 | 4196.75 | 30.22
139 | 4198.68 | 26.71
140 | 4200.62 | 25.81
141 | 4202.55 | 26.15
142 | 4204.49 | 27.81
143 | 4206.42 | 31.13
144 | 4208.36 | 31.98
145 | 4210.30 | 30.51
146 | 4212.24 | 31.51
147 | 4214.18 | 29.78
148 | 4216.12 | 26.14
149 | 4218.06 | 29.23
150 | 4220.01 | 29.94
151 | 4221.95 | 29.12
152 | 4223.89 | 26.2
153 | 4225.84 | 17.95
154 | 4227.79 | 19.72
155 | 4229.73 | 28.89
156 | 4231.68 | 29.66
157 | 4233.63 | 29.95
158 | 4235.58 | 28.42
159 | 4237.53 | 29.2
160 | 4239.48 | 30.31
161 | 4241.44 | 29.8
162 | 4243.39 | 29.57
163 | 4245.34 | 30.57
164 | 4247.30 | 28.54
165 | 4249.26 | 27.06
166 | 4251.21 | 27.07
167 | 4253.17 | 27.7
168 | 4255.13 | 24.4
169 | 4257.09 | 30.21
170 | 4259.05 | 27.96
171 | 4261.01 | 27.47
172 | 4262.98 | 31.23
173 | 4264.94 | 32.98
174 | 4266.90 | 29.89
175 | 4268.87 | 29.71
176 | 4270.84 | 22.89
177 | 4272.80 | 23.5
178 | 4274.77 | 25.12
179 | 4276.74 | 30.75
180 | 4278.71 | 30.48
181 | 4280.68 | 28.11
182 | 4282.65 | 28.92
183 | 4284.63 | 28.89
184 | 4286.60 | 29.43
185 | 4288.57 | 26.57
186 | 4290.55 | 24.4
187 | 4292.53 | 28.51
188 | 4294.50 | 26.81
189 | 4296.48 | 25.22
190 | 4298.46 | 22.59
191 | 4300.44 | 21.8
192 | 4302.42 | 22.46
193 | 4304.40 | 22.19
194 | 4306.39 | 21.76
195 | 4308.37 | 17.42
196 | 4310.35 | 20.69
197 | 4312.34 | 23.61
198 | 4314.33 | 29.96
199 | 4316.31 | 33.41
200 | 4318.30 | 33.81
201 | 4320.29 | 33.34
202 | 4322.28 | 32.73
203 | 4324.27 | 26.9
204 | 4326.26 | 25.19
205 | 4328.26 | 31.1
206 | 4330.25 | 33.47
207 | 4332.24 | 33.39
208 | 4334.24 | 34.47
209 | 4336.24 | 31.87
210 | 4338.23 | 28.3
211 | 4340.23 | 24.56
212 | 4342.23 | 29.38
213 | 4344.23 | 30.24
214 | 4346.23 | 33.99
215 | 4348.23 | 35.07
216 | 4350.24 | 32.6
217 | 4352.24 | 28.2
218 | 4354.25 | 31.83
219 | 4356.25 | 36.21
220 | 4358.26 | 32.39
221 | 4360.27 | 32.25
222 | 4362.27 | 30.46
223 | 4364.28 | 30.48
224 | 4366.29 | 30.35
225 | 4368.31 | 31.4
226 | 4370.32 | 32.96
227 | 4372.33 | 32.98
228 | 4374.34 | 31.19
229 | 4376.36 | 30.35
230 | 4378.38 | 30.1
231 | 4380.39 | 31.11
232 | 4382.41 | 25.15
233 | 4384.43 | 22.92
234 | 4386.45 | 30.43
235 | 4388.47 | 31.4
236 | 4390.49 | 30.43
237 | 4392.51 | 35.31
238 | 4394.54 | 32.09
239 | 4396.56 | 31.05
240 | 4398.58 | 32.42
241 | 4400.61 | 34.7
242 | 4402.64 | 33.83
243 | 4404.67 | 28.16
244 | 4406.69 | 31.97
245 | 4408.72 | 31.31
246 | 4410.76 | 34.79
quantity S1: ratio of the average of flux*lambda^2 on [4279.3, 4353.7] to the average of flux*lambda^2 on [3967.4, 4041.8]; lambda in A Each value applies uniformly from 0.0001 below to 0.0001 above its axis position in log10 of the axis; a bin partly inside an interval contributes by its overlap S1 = 1.26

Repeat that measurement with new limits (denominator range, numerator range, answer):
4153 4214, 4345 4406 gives 1.16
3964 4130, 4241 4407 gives 1.22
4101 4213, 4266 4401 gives 1.08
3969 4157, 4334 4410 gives 1.29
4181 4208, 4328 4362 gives 1.18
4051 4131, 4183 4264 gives 1.03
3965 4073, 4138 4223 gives 1.22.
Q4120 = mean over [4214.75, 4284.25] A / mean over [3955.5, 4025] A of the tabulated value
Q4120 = 1.17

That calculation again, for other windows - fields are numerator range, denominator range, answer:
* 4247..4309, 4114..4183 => 0.90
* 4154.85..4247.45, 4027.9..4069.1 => 1.05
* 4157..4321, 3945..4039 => 1.16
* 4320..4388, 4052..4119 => 1.06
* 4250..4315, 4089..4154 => 0.90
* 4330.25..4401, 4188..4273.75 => 1.10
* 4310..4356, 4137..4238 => 1.06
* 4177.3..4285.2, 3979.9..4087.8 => 1.01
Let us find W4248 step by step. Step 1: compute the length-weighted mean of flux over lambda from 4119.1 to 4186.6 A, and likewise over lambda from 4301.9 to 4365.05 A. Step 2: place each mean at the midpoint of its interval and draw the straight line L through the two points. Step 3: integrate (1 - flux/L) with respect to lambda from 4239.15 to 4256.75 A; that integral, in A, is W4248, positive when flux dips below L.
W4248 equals 0.7 A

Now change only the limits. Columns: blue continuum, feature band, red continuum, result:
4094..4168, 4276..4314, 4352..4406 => 6.46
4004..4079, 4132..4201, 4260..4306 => -4.60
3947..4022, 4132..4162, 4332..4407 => -2.51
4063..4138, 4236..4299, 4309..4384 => 4.25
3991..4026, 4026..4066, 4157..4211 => 1.64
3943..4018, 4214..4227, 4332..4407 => 0.67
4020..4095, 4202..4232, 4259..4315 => -1.07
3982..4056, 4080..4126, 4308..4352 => -2.13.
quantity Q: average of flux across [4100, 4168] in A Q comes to 29.3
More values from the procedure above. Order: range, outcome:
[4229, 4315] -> 27.1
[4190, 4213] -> 29.2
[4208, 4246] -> 28.4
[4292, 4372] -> 29.1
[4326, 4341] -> 30.6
